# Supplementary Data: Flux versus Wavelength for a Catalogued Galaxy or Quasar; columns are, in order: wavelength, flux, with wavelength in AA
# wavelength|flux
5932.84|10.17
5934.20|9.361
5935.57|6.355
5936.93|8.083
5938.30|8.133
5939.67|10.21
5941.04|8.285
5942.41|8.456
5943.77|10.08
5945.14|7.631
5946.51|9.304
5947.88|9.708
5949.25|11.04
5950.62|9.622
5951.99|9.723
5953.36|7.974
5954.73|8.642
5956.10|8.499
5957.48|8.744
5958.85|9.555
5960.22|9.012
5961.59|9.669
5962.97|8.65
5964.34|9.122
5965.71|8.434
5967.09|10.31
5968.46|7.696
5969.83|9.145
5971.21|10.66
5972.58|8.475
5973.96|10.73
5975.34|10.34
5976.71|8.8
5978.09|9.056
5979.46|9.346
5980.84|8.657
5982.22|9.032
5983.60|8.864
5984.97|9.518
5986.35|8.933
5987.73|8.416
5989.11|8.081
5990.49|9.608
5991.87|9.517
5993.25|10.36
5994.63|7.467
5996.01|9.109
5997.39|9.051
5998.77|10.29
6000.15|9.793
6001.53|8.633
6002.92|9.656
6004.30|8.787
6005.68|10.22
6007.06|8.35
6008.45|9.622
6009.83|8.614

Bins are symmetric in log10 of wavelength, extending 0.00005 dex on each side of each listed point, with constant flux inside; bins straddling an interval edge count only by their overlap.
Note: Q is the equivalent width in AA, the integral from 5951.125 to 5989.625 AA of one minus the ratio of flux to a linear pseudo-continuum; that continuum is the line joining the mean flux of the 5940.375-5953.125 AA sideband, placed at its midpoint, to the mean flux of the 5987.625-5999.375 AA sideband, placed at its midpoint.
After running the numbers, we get 0.5 AA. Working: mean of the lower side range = 9.27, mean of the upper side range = 9.13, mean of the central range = 9.08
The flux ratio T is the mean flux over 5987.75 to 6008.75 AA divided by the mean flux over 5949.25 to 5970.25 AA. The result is 1.02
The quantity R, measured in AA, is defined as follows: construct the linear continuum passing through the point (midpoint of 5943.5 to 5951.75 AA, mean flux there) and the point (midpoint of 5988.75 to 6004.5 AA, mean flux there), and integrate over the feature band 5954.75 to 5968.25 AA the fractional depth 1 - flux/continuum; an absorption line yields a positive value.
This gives 0.6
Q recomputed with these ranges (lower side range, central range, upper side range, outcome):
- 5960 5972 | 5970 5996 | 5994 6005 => -0.2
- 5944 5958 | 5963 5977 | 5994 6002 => -0.4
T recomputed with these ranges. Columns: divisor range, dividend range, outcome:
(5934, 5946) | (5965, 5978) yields 1.11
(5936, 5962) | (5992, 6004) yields 1.03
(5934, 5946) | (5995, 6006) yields 1.10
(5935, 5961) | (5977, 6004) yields 1.02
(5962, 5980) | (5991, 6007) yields 1.00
